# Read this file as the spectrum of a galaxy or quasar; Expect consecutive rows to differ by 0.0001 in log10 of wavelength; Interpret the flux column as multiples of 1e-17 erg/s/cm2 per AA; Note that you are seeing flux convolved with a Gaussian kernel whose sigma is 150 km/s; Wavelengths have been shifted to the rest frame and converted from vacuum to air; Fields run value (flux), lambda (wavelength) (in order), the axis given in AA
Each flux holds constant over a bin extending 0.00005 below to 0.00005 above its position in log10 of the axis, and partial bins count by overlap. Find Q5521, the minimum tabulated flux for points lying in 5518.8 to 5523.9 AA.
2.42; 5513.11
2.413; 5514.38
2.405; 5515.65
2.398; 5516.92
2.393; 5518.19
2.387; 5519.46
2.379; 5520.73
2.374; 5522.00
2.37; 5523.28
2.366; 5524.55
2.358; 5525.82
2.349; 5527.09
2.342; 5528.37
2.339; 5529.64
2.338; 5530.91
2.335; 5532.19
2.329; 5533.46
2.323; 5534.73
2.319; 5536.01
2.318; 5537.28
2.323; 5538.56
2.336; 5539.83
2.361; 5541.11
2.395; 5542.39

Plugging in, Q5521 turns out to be 2.37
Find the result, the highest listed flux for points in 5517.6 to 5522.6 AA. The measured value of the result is 2.393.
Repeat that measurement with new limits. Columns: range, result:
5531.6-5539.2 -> 2.335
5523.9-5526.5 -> 2.366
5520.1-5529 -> 2.379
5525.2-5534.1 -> 2.358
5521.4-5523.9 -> 2.374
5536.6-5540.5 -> 2.336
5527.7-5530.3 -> 2.342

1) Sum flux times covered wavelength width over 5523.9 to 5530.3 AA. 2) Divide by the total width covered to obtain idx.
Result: 2.35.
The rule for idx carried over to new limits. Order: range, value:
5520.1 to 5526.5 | 2.37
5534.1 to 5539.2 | 2.32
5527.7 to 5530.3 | 2.34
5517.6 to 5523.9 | 2.38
